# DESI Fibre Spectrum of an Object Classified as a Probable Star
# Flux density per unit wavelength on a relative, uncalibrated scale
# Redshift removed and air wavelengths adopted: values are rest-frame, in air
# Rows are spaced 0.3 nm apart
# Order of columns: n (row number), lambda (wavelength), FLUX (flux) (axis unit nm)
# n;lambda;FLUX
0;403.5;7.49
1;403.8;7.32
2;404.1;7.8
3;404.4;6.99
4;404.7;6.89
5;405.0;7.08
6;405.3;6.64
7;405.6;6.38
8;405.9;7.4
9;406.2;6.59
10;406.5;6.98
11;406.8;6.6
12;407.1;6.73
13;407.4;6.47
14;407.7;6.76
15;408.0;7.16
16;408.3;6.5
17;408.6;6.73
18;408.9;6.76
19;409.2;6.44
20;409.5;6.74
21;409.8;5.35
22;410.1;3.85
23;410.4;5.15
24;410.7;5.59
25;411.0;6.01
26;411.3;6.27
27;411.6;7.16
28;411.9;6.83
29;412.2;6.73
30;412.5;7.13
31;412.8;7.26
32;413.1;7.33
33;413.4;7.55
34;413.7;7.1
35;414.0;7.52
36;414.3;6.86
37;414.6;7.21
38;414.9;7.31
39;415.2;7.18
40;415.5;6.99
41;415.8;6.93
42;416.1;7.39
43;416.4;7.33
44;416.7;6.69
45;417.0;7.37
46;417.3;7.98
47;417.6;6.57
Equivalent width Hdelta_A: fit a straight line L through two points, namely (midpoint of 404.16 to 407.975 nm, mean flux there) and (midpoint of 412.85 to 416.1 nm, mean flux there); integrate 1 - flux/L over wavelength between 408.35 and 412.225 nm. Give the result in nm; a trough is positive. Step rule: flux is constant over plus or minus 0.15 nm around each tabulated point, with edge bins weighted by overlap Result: 0.500 nm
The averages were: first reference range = 6.83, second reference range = 7.21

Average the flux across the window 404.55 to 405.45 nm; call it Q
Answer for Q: 6.87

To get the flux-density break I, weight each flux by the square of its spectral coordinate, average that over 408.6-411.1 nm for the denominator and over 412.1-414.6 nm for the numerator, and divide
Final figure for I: 1.26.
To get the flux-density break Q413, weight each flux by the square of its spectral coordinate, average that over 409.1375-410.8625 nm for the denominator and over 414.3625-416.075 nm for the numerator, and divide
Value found 1.34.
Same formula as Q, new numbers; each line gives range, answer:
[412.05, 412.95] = 7.04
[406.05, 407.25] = 6.72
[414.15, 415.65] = 7.11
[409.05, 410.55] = 5.51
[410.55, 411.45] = 5.96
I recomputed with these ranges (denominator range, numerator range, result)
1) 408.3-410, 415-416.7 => 1.16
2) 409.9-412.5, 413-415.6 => 1.22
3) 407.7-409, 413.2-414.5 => 1.10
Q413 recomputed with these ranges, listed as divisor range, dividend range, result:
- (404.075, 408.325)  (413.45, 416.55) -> 1.10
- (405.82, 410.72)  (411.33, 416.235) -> 1.16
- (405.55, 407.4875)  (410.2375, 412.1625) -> 0.94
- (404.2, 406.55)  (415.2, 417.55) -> 1.10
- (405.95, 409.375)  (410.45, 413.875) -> 1.03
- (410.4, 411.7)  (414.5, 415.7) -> 1.20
